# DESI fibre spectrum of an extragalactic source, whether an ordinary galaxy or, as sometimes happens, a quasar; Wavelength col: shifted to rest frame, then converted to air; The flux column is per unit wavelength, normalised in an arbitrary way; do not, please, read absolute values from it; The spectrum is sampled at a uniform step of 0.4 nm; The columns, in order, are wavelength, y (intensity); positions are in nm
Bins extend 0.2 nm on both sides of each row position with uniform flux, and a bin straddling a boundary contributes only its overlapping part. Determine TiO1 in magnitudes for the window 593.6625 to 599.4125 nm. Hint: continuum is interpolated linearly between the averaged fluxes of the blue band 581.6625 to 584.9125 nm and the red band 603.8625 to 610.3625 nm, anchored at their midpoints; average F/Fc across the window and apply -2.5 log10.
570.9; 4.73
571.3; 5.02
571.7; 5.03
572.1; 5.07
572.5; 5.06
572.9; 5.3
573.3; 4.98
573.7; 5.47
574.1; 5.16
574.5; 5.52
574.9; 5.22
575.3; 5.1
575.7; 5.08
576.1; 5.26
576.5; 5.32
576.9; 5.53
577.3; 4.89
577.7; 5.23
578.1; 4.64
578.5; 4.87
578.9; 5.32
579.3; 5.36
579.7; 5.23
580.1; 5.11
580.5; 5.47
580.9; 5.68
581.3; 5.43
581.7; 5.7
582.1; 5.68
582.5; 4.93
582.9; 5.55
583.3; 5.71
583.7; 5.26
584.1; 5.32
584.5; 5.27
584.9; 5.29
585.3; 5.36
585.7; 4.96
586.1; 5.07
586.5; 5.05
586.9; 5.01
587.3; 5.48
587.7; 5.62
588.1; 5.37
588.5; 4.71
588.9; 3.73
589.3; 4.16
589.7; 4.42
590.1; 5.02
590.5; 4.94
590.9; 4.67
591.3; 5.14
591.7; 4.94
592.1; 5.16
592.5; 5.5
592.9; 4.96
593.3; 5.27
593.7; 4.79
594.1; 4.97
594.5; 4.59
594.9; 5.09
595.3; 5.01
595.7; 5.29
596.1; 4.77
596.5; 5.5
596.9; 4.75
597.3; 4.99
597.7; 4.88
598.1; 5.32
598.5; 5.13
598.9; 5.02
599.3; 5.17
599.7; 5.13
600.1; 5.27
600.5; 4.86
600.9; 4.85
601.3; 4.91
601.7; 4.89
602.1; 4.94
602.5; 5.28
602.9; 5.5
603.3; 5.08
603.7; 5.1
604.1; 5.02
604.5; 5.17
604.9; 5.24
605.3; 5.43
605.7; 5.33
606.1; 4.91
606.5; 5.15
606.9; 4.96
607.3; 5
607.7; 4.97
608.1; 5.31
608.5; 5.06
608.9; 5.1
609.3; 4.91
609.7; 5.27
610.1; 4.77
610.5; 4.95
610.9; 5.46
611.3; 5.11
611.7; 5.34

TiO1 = 0.04 mag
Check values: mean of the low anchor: 5.4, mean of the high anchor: 5.1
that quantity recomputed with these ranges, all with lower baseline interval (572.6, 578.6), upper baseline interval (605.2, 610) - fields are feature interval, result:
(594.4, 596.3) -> 0.03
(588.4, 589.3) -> 0.23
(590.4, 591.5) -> 0.05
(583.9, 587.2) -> 0.00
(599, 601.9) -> 0.02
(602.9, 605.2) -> -0.01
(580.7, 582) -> -0.09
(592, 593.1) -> -0.02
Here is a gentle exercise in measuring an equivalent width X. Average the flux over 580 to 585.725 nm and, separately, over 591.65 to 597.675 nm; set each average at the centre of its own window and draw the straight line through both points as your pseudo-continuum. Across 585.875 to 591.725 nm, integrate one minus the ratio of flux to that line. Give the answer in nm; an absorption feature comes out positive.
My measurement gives 0.370 nm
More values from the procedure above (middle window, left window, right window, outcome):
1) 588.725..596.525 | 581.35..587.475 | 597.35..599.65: 0.45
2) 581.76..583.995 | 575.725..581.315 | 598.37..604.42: -0.10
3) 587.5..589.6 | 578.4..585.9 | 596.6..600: 0.21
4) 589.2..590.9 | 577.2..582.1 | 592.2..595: 0.14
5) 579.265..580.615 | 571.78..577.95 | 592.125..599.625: -0.03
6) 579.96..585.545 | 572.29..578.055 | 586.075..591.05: -0.45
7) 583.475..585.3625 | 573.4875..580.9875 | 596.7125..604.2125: -0.05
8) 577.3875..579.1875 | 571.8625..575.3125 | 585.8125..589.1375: 0.04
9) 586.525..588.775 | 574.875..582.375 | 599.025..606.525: 0.02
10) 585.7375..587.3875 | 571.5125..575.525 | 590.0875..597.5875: -0.01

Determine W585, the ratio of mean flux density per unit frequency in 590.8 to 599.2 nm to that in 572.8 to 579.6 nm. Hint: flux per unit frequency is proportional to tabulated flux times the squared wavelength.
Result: 1.04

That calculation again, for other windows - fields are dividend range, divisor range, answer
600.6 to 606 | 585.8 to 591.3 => 1.10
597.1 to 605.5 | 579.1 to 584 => 1.01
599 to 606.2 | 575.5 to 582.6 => 1.05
